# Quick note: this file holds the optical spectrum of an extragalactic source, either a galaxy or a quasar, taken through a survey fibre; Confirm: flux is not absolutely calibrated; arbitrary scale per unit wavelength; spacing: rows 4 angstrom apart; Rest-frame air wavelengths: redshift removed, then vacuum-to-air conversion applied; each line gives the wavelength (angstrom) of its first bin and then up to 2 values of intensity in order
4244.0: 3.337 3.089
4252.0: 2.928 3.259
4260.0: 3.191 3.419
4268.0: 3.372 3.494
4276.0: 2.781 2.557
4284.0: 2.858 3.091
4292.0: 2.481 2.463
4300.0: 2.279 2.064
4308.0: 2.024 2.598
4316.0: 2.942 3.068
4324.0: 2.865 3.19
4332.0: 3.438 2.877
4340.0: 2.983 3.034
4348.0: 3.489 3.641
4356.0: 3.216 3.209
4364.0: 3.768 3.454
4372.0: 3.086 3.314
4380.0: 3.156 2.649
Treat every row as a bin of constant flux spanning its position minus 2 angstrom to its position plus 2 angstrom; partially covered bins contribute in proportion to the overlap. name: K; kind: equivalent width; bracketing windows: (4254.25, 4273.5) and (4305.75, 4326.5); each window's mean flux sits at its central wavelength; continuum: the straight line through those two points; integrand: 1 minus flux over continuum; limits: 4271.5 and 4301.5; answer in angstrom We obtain 3.4 angstrom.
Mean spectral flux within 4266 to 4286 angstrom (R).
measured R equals 3.01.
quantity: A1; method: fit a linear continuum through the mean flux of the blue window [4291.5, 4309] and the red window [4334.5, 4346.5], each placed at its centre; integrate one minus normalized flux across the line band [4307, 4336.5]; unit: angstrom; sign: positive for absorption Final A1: -2.8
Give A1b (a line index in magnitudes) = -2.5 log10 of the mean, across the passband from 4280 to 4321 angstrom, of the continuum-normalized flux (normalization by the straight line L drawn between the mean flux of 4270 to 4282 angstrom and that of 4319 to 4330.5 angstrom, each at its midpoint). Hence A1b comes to 0.17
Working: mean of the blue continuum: 2.94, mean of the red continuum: 3.06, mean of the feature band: 2.57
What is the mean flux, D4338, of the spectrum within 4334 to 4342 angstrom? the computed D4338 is 2.93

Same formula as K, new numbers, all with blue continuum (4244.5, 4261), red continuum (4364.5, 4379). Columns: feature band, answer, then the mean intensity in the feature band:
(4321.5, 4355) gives 0.85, 3.19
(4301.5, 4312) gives 3.46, 2.16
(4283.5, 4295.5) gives 1.62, 2.76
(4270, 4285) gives 1.16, 2.93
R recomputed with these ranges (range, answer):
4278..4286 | 2.71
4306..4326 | 2.7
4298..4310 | 2.12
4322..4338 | 3.09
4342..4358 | 3.34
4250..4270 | 3.23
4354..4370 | 3.41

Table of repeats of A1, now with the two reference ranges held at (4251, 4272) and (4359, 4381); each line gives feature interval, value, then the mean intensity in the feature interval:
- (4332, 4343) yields 0.96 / 3.03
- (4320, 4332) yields 0.77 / 3.1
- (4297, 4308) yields 3.76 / 2.17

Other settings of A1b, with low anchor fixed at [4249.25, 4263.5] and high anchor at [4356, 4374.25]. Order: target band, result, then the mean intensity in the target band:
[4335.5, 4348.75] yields 0.08 mag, 3.08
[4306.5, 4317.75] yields 0.27 mag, 2.53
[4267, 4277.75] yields -0.01 mag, 3.21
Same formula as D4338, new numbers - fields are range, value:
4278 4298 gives 2.69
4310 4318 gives 2.77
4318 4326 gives 2.97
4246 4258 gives 3.09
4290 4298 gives 2.47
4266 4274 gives 3.43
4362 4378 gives 3.41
